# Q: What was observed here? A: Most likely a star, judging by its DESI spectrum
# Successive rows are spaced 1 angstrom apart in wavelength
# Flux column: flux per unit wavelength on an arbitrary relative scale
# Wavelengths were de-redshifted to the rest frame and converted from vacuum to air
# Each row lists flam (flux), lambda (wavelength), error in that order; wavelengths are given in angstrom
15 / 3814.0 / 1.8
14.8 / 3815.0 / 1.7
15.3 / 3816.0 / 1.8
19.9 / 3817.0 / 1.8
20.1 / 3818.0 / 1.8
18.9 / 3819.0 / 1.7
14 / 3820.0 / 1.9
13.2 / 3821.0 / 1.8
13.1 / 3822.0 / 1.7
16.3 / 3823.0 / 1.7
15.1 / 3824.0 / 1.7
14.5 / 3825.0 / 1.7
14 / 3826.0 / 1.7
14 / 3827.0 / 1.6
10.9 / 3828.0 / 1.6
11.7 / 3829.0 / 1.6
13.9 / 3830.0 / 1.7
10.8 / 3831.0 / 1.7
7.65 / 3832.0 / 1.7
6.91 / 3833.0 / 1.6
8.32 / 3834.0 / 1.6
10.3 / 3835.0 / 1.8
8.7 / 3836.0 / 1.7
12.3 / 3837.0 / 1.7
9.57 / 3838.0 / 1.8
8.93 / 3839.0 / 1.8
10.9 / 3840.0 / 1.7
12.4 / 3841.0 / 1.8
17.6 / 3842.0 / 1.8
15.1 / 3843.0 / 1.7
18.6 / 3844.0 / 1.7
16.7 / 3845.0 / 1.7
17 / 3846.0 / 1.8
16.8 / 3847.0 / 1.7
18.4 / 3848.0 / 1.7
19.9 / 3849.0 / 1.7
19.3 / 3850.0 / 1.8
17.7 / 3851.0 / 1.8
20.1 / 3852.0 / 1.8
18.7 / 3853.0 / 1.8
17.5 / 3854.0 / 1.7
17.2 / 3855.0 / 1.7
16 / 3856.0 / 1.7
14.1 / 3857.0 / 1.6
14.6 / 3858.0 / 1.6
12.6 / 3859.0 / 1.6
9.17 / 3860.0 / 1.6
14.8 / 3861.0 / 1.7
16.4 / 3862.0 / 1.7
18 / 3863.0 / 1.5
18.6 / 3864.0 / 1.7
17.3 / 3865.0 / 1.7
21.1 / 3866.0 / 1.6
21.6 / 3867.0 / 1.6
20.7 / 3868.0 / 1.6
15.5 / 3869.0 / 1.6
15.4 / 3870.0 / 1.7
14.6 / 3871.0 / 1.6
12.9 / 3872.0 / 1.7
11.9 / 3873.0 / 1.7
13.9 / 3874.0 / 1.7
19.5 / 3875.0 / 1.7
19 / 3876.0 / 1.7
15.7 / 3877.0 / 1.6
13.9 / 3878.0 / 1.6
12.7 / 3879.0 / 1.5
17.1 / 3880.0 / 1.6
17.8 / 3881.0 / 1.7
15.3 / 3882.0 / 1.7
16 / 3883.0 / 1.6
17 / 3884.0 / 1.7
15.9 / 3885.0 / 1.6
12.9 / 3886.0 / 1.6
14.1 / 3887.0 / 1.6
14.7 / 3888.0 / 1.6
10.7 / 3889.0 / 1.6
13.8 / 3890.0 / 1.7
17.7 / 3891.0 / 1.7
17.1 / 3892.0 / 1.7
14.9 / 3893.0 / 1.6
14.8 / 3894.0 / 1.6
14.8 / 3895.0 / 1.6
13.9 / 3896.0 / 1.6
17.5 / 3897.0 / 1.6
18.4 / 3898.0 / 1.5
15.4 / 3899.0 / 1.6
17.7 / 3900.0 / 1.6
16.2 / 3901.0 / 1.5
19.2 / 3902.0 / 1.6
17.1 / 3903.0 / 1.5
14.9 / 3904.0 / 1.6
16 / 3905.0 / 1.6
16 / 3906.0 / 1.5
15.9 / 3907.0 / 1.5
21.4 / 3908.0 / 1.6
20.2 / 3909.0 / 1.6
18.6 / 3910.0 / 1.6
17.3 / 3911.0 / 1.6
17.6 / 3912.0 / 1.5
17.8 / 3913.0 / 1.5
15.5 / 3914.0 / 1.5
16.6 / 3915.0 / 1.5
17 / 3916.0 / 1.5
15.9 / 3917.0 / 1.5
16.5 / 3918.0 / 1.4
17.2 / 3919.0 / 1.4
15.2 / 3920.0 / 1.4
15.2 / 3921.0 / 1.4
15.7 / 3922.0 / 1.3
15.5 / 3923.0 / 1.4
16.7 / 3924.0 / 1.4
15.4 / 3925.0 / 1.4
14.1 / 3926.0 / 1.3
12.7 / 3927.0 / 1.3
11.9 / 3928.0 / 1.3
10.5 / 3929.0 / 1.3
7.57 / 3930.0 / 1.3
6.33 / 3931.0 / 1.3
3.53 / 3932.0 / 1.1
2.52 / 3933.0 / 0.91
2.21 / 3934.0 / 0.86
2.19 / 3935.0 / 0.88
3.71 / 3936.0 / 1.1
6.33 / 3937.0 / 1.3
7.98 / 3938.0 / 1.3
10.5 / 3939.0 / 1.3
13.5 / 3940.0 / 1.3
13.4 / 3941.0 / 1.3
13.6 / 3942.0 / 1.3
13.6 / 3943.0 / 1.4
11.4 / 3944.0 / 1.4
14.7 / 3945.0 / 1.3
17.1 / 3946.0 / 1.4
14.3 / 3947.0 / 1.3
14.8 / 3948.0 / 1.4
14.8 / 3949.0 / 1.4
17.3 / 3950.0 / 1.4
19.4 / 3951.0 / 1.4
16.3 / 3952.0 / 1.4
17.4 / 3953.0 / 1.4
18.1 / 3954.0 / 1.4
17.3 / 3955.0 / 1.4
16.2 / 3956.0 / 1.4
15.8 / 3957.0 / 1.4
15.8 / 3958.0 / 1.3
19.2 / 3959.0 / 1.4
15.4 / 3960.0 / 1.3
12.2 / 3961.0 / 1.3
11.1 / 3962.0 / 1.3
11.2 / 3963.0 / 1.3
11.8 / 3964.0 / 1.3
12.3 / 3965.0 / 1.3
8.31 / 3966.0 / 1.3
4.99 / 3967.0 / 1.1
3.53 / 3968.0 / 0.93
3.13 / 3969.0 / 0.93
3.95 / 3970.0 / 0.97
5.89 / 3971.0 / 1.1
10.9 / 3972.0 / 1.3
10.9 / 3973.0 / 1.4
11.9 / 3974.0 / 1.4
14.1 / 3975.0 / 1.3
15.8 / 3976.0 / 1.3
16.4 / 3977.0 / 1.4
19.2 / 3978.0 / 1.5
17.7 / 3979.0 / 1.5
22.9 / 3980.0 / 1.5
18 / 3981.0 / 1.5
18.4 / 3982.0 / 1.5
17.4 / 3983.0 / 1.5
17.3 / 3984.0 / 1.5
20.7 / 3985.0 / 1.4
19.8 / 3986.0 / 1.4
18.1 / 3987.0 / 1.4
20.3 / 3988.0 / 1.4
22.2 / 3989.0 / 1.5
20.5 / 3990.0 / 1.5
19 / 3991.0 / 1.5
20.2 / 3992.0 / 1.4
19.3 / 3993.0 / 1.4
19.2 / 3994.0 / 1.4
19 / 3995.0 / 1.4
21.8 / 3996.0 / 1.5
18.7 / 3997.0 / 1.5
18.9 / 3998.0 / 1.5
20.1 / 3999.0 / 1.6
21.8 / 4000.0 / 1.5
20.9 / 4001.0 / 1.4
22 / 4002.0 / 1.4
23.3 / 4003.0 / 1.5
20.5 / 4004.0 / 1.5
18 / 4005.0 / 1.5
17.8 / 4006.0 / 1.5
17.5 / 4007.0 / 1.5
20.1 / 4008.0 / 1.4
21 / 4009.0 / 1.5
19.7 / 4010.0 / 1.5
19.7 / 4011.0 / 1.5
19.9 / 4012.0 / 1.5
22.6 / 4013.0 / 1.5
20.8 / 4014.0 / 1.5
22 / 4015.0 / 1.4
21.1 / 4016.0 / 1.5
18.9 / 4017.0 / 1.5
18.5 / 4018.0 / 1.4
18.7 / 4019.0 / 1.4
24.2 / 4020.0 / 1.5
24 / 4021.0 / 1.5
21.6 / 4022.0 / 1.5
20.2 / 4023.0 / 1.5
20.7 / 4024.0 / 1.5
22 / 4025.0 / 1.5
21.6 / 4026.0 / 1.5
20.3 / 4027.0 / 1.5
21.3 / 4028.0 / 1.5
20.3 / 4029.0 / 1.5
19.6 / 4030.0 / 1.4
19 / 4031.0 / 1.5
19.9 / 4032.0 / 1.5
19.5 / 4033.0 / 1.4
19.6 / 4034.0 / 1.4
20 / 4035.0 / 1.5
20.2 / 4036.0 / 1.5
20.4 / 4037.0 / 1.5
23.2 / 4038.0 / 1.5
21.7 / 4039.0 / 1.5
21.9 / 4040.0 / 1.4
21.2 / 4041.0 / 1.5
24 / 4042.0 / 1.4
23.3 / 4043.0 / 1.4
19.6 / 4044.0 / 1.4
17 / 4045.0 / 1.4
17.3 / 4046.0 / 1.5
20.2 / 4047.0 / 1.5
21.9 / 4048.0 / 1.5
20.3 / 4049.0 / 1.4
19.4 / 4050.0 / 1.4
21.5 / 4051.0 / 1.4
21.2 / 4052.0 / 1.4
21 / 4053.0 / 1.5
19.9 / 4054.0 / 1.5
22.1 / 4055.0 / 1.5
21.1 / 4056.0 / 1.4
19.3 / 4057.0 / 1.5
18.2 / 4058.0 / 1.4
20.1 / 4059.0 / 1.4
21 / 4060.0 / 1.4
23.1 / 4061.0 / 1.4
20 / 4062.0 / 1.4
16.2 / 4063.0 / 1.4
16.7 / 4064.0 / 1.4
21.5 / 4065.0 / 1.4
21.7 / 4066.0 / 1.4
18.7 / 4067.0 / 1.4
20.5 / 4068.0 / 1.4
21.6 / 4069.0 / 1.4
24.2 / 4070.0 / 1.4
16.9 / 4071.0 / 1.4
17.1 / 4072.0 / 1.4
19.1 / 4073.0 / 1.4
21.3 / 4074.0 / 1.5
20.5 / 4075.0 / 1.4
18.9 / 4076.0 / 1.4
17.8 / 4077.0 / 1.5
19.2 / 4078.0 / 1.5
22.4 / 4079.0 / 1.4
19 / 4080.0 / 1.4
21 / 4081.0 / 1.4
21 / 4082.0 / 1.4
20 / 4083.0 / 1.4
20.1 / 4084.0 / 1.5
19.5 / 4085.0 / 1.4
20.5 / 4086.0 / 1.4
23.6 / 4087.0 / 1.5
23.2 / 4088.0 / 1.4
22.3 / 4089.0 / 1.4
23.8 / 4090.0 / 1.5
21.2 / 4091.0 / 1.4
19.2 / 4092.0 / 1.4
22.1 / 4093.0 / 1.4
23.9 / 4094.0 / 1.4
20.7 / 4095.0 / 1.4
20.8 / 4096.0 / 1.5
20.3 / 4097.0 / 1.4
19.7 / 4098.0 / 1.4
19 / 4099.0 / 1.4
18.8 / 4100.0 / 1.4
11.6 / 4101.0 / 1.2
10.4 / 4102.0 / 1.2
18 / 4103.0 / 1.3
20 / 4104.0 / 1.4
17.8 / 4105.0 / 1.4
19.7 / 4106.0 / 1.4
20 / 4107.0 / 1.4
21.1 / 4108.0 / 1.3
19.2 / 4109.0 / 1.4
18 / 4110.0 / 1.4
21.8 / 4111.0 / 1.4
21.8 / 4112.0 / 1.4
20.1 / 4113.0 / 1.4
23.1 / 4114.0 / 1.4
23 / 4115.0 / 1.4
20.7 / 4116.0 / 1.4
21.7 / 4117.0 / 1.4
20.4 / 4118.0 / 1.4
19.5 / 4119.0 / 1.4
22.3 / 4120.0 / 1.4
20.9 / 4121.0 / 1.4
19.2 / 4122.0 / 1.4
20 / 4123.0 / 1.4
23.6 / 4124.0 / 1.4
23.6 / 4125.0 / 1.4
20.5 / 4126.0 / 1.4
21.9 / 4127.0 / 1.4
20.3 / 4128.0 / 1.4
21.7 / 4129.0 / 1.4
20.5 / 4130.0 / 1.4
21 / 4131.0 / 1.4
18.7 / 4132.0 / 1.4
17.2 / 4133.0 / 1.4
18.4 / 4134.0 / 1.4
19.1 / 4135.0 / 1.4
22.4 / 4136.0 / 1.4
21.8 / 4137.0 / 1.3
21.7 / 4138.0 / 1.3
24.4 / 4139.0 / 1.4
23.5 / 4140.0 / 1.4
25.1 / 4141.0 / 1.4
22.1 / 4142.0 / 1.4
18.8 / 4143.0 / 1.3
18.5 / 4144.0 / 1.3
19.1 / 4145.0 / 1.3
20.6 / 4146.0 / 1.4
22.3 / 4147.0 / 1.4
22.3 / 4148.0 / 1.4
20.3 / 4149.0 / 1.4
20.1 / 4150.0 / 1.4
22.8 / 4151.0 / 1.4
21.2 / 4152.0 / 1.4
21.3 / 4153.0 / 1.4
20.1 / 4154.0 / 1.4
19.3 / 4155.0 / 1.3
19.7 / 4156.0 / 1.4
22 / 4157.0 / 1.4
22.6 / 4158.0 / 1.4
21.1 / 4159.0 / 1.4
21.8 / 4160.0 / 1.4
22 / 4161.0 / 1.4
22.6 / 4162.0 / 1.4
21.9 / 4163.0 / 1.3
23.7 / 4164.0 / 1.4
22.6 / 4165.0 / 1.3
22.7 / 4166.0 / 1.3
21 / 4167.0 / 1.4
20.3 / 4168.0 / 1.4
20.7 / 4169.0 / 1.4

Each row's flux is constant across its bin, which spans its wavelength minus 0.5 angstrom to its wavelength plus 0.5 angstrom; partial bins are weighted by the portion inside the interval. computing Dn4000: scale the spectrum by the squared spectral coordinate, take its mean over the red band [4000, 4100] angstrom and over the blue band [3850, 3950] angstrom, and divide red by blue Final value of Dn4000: 1.50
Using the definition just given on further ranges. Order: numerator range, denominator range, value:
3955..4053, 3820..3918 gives 1.27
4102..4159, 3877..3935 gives 1.58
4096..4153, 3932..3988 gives 1.68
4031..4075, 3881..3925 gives 1.35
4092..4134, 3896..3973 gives 1.64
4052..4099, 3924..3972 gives 1.91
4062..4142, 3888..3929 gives 1.40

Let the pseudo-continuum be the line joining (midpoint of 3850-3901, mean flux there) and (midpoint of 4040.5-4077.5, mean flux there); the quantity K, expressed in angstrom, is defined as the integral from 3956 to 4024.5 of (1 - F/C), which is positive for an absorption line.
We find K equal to 4.94 angstrom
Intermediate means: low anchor 16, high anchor 20.1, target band 17.3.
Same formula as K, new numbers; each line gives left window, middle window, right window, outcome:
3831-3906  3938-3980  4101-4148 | 9.3 angstrom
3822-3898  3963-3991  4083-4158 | 5.2 angstrom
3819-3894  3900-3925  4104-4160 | -1.1 angstrom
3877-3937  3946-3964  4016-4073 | 0.9 angstrom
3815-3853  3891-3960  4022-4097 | 9.7 angstrom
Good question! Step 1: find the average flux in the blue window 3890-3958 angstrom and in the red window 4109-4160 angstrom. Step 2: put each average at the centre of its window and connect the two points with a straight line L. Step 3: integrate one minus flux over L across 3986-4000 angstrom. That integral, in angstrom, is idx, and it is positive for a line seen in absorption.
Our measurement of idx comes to -2.79 angstrom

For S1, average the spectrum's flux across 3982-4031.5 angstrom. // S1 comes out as 20.2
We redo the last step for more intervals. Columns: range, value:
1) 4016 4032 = 20.7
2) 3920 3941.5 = 10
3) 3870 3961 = 14.6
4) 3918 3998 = 14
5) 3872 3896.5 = 15.2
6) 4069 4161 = 20.6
